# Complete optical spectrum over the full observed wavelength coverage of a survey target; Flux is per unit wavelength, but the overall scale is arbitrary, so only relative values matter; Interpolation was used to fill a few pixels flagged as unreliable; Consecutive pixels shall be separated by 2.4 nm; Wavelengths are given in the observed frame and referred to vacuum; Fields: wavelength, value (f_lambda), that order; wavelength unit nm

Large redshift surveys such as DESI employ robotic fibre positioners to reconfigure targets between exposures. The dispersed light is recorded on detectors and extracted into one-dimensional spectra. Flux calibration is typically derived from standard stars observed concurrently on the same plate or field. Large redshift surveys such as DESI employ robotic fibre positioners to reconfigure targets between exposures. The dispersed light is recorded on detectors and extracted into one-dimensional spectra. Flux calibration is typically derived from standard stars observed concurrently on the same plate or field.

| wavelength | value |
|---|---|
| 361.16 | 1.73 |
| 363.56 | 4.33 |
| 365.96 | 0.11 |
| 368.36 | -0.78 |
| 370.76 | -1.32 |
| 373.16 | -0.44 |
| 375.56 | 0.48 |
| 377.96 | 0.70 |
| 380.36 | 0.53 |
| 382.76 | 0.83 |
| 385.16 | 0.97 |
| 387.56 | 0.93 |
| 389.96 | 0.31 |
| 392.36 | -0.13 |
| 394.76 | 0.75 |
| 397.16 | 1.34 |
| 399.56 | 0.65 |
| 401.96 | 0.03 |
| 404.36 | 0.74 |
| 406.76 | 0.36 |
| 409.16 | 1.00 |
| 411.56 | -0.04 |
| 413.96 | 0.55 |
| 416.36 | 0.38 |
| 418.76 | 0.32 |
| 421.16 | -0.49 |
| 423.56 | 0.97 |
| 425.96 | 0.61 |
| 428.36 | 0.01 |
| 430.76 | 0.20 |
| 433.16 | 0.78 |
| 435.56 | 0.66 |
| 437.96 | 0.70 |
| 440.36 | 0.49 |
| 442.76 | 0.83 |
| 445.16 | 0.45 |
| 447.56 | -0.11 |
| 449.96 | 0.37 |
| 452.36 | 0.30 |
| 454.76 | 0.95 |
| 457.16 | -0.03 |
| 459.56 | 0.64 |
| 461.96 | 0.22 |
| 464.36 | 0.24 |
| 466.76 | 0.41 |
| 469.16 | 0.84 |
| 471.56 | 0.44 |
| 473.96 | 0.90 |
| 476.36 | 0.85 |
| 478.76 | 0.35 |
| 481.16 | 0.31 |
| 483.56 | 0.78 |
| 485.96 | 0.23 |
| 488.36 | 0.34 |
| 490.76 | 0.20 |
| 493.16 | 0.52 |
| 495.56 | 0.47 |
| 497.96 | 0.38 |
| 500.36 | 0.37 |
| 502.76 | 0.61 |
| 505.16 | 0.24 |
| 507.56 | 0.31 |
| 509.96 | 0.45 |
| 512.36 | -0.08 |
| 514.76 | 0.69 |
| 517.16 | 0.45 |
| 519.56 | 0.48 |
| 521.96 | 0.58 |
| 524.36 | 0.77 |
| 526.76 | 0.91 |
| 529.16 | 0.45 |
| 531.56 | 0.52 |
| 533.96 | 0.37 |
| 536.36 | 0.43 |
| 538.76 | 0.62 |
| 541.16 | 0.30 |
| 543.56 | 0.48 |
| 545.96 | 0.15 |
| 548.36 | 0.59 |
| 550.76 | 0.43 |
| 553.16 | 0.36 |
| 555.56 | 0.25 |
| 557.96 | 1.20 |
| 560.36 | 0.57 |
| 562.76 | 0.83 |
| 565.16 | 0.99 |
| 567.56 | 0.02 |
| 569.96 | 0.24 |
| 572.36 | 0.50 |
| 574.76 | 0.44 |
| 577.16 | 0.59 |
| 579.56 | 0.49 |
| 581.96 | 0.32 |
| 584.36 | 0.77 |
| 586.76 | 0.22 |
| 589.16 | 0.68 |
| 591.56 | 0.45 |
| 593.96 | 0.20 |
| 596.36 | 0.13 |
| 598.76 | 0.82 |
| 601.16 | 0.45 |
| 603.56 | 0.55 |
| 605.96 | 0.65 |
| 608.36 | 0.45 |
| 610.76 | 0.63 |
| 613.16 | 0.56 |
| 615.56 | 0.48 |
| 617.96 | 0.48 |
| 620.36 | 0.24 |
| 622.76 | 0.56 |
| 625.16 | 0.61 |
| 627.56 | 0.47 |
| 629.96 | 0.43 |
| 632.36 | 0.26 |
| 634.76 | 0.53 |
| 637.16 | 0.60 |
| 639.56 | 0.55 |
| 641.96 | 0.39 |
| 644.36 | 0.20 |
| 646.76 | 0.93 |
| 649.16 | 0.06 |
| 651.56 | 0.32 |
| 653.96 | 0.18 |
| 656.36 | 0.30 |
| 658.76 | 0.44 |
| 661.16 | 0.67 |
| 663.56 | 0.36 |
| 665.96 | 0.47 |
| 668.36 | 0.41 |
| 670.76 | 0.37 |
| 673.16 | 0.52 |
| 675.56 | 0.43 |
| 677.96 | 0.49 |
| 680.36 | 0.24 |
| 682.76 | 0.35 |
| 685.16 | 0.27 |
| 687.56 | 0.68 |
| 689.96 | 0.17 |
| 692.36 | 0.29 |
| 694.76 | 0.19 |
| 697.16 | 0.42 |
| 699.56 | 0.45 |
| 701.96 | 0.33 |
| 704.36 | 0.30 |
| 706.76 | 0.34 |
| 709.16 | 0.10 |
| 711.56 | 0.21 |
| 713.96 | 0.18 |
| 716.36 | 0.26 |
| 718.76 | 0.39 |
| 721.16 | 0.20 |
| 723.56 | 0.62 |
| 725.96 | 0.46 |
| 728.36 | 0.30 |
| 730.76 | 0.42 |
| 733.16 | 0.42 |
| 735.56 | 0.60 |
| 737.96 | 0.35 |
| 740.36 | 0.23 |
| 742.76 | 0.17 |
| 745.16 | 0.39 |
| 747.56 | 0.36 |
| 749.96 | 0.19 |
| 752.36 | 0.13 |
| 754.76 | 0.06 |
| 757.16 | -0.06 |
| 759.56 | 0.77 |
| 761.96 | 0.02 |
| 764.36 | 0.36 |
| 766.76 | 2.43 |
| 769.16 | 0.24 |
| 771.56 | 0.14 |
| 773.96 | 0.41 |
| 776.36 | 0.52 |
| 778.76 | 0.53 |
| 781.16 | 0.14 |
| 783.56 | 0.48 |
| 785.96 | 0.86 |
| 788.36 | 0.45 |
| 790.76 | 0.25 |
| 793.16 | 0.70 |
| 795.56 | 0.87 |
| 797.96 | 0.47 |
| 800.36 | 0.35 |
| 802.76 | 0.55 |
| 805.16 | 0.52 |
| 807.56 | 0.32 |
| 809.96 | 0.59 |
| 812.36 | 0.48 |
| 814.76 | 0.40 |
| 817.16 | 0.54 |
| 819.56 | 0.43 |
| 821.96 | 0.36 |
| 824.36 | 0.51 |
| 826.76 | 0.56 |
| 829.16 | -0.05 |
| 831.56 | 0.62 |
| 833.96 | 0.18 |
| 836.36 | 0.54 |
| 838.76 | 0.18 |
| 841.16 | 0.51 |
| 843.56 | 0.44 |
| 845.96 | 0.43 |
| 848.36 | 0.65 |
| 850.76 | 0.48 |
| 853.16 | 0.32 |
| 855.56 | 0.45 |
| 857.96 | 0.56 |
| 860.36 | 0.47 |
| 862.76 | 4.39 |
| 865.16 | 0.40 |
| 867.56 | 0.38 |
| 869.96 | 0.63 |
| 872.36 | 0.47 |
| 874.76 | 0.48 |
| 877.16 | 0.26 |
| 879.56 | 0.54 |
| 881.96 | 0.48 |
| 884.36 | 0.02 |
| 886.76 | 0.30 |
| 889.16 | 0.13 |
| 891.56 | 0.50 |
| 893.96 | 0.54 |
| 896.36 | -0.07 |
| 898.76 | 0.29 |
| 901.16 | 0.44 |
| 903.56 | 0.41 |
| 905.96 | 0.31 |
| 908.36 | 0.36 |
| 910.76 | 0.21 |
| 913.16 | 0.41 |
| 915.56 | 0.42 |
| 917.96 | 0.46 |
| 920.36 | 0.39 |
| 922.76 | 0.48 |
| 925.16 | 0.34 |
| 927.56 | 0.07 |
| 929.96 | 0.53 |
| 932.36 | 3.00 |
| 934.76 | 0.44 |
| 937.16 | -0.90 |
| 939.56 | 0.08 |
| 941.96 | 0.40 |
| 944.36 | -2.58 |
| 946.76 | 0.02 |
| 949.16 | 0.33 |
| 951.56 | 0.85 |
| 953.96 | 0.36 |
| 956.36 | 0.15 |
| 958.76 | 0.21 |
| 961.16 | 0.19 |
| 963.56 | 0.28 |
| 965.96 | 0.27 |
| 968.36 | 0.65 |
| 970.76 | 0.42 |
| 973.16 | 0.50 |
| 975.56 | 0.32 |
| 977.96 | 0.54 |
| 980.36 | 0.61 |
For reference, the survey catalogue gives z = 1.06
